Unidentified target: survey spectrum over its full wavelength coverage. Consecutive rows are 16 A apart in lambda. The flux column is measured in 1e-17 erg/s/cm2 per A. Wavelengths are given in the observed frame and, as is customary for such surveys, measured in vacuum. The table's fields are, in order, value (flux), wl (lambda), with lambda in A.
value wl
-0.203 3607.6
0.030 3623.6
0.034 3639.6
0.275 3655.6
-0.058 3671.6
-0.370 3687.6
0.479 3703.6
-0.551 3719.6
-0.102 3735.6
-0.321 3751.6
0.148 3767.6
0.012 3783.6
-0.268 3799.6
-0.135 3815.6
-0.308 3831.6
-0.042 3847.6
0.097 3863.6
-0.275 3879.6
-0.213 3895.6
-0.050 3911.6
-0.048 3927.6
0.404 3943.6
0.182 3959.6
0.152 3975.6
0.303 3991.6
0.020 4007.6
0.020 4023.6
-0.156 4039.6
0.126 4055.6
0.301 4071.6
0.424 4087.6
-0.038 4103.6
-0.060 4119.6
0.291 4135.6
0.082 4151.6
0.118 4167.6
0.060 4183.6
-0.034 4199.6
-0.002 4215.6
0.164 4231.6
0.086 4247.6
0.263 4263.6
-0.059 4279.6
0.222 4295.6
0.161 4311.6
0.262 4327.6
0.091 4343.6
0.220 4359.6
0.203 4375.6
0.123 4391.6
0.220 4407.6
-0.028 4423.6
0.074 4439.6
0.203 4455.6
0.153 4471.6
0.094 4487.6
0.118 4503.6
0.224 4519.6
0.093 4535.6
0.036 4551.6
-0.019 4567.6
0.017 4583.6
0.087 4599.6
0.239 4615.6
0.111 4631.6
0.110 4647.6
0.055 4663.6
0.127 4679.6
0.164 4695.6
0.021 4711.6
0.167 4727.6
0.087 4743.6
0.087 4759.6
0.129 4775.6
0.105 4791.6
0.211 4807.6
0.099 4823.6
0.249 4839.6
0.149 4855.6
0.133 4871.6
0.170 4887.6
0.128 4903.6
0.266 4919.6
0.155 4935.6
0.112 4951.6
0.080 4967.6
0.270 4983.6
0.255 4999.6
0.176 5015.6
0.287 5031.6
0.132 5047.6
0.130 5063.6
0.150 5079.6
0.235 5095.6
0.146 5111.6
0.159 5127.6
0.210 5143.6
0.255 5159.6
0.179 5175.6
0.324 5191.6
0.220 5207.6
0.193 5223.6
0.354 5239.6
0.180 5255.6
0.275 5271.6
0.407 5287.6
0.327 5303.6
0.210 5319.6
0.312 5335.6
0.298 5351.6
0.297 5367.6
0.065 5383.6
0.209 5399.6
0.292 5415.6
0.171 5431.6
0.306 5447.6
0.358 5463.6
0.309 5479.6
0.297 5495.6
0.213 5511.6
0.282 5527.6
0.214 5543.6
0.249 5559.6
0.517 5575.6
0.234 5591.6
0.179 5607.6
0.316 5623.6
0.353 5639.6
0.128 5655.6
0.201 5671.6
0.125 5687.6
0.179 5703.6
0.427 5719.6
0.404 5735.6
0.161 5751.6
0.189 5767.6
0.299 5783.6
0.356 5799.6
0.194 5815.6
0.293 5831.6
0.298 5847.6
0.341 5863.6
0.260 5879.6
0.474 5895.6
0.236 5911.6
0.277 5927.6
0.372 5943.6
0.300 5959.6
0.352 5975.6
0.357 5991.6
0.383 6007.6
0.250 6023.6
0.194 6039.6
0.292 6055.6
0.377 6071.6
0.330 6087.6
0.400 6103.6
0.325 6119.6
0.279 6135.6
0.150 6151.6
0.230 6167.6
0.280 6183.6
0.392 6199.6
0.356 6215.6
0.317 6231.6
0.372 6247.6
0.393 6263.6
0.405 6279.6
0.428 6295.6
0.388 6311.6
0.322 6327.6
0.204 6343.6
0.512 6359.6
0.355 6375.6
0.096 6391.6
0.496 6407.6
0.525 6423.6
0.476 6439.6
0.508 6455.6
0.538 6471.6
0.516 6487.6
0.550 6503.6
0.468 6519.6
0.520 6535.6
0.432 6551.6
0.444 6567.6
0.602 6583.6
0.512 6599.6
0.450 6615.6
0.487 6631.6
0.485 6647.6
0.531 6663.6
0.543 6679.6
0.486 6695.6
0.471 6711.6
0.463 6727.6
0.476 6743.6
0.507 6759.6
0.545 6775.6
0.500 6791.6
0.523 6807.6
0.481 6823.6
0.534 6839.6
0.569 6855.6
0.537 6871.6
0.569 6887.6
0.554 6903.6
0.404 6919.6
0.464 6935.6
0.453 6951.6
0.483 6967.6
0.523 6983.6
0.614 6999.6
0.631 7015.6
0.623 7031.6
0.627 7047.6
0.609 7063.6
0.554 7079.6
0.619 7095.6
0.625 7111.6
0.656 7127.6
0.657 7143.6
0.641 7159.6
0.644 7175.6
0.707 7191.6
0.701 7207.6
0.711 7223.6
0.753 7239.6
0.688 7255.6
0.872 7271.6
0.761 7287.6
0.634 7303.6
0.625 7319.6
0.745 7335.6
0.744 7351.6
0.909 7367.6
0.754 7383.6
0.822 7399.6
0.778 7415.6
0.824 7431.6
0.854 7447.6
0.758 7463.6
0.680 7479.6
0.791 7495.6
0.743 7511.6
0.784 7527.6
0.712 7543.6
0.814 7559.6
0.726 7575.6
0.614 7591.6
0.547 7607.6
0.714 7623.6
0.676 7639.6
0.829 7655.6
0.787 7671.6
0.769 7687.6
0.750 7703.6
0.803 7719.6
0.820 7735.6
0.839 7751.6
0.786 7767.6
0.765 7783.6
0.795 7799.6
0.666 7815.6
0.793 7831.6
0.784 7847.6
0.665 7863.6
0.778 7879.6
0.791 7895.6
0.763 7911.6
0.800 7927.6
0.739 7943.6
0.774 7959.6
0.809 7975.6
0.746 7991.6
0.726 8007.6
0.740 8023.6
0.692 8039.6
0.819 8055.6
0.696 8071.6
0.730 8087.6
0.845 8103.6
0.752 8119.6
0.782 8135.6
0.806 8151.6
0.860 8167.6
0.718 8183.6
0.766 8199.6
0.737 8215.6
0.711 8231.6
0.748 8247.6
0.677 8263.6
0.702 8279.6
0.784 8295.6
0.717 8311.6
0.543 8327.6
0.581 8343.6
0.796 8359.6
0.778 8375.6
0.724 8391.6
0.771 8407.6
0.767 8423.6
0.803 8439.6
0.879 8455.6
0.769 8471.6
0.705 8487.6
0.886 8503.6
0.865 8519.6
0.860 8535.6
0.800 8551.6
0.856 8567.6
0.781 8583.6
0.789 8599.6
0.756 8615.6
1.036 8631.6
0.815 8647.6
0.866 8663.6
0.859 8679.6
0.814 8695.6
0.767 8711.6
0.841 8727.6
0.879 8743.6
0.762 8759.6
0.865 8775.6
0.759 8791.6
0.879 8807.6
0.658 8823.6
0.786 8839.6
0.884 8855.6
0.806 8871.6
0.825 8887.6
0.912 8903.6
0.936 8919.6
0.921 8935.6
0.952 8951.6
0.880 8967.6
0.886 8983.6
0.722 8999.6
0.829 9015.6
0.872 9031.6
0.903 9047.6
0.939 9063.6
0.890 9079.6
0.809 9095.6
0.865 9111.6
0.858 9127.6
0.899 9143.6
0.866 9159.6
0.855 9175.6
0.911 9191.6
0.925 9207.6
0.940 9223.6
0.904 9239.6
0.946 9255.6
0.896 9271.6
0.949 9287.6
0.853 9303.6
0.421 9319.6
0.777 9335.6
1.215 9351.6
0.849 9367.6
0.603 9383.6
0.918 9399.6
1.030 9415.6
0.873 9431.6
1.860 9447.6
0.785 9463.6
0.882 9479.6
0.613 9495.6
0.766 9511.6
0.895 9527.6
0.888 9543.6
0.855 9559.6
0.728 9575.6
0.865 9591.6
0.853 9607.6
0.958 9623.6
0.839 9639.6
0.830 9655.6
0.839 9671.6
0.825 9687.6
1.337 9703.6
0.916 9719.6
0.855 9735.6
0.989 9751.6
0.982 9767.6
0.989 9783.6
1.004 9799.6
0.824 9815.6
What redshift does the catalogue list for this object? 0.611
